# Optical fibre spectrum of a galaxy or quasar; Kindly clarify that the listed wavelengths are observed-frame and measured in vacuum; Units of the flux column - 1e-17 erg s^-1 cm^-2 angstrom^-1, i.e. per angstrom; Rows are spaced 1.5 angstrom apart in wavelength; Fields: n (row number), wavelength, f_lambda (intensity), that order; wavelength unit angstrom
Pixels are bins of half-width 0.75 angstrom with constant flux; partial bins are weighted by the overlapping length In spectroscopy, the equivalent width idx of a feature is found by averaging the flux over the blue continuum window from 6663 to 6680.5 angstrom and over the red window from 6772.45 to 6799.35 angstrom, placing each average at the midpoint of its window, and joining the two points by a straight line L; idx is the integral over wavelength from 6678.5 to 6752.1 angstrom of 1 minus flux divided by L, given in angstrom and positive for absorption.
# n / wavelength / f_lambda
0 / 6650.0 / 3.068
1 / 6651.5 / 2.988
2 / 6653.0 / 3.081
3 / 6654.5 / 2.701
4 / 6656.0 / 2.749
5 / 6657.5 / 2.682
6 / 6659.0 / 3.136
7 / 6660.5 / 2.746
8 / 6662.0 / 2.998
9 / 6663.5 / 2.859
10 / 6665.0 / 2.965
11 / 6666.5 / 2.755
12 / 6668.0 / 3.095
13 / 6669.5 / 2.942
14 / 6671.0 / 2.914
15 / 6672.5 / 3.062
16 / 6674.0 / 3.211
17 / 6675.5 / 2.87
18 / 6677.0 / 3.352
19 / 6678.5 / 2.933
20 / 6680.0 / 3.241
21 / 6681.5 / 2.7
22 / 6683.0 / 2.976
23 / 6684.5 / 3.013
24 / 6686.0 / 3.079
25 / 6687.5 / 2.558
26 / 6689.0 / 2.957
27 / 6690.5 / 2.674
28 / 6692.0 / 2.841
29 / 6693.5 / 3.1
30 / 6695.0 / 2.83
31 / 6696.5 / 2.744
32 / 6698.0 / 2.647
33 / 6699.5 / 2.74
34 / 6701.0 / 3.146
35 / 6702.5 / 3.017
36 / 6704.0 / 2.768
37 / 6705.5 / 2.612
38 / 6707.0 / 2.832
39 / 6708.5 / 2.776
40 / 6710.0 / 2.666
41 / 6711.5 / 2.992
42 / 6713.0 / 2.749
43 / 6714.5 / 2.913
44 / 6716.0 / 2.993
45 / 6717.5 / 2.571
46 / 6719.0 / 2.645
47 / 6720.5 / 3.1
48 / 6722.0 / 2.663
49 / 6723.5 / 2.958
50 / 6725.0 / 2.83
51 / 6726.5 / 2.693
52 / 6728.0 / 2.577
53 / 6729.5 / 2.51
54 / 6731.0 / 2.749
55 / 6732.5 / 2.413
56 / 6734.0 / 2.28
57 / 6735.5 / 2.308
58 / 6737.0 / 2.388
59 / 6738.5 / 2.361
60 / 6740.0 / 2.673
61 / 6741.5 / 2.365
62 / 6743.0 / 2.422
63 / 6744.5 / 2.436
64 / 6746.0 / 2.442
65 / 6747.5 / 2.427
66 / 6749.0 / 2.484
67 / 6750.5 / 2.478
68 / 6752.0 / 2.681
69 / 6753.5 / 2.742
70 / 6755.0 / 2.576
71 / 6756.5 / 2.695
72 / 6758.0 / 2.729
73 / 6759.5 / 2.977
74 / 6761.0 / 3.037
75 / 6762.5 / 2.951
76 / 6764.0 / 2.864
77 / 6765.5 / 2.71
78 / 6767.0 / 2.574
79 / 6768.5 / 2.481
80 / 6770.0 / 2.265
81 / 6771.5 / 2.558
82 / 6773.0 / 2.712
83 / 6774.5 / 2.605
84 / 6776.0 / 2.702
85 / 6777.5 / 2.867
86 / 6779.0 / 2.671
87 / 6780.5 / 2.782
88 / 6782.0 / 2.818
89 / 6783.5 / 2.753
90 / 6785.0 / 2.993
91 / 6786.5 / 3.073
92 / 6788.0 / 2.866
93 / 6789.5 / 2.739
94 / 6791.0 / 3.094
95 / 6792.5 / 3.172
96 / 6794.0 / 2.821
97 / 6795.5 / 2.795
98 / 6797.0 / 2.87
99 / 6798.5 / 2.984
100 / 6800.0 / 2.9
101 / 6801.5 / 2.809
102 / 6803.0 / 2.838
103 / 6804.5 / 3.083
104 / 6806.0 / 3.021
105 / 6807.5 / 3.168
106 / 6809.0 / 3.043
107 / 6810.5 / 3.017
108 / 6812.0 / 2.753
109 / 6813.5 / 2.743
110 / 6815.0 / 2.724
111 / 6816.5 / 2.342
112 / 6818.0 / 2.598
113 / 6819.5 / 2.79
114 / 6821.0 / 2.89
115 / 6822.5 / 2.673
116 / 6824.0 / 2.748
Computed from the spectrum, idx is 5.92 angstrom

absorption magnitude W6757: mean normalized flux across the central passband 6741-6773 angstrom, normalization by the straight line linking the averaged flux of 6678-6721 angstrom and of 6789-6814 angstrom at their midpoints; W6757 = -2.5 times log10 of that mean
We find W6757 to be 0.11 mag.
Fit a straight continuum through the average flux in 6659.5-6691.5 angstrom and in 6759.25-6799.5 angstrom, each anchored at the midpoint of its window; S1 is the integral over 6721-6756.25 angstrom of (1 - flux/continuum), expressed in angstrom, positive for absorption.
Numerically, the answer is 3.85 angstrom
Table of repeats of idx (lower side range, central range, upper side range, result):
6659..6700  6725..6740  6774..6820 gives 2.0 angstrom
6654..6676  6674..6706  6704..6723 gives -0.6 angstrom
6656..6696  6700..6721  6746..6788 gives 0.1 angstrom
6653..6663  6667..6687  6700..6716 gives -1.2 angstrom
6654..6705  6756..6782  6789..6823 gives 1.4 angstrom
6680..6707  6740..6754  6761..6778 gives 1.2 angstrom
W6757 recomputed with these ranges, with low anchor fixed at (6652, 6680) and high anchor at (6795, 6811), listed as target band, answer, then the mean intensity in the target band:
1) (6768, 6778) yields 0.14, 2.59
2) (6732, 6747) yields 0.22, 2.41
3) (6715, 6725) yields 0.05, 2.82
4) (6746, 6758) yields 0.15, 2.58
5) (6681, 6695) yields 0.03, 2.88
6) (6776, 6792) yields 0.04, 2.86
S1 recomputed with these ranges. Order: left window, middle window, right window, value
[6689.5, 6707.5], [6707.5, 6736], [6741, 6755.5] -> -0.30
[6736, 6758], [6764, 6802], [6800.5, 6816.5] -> -0.66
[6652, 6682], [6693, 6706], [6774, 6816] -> 0.40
